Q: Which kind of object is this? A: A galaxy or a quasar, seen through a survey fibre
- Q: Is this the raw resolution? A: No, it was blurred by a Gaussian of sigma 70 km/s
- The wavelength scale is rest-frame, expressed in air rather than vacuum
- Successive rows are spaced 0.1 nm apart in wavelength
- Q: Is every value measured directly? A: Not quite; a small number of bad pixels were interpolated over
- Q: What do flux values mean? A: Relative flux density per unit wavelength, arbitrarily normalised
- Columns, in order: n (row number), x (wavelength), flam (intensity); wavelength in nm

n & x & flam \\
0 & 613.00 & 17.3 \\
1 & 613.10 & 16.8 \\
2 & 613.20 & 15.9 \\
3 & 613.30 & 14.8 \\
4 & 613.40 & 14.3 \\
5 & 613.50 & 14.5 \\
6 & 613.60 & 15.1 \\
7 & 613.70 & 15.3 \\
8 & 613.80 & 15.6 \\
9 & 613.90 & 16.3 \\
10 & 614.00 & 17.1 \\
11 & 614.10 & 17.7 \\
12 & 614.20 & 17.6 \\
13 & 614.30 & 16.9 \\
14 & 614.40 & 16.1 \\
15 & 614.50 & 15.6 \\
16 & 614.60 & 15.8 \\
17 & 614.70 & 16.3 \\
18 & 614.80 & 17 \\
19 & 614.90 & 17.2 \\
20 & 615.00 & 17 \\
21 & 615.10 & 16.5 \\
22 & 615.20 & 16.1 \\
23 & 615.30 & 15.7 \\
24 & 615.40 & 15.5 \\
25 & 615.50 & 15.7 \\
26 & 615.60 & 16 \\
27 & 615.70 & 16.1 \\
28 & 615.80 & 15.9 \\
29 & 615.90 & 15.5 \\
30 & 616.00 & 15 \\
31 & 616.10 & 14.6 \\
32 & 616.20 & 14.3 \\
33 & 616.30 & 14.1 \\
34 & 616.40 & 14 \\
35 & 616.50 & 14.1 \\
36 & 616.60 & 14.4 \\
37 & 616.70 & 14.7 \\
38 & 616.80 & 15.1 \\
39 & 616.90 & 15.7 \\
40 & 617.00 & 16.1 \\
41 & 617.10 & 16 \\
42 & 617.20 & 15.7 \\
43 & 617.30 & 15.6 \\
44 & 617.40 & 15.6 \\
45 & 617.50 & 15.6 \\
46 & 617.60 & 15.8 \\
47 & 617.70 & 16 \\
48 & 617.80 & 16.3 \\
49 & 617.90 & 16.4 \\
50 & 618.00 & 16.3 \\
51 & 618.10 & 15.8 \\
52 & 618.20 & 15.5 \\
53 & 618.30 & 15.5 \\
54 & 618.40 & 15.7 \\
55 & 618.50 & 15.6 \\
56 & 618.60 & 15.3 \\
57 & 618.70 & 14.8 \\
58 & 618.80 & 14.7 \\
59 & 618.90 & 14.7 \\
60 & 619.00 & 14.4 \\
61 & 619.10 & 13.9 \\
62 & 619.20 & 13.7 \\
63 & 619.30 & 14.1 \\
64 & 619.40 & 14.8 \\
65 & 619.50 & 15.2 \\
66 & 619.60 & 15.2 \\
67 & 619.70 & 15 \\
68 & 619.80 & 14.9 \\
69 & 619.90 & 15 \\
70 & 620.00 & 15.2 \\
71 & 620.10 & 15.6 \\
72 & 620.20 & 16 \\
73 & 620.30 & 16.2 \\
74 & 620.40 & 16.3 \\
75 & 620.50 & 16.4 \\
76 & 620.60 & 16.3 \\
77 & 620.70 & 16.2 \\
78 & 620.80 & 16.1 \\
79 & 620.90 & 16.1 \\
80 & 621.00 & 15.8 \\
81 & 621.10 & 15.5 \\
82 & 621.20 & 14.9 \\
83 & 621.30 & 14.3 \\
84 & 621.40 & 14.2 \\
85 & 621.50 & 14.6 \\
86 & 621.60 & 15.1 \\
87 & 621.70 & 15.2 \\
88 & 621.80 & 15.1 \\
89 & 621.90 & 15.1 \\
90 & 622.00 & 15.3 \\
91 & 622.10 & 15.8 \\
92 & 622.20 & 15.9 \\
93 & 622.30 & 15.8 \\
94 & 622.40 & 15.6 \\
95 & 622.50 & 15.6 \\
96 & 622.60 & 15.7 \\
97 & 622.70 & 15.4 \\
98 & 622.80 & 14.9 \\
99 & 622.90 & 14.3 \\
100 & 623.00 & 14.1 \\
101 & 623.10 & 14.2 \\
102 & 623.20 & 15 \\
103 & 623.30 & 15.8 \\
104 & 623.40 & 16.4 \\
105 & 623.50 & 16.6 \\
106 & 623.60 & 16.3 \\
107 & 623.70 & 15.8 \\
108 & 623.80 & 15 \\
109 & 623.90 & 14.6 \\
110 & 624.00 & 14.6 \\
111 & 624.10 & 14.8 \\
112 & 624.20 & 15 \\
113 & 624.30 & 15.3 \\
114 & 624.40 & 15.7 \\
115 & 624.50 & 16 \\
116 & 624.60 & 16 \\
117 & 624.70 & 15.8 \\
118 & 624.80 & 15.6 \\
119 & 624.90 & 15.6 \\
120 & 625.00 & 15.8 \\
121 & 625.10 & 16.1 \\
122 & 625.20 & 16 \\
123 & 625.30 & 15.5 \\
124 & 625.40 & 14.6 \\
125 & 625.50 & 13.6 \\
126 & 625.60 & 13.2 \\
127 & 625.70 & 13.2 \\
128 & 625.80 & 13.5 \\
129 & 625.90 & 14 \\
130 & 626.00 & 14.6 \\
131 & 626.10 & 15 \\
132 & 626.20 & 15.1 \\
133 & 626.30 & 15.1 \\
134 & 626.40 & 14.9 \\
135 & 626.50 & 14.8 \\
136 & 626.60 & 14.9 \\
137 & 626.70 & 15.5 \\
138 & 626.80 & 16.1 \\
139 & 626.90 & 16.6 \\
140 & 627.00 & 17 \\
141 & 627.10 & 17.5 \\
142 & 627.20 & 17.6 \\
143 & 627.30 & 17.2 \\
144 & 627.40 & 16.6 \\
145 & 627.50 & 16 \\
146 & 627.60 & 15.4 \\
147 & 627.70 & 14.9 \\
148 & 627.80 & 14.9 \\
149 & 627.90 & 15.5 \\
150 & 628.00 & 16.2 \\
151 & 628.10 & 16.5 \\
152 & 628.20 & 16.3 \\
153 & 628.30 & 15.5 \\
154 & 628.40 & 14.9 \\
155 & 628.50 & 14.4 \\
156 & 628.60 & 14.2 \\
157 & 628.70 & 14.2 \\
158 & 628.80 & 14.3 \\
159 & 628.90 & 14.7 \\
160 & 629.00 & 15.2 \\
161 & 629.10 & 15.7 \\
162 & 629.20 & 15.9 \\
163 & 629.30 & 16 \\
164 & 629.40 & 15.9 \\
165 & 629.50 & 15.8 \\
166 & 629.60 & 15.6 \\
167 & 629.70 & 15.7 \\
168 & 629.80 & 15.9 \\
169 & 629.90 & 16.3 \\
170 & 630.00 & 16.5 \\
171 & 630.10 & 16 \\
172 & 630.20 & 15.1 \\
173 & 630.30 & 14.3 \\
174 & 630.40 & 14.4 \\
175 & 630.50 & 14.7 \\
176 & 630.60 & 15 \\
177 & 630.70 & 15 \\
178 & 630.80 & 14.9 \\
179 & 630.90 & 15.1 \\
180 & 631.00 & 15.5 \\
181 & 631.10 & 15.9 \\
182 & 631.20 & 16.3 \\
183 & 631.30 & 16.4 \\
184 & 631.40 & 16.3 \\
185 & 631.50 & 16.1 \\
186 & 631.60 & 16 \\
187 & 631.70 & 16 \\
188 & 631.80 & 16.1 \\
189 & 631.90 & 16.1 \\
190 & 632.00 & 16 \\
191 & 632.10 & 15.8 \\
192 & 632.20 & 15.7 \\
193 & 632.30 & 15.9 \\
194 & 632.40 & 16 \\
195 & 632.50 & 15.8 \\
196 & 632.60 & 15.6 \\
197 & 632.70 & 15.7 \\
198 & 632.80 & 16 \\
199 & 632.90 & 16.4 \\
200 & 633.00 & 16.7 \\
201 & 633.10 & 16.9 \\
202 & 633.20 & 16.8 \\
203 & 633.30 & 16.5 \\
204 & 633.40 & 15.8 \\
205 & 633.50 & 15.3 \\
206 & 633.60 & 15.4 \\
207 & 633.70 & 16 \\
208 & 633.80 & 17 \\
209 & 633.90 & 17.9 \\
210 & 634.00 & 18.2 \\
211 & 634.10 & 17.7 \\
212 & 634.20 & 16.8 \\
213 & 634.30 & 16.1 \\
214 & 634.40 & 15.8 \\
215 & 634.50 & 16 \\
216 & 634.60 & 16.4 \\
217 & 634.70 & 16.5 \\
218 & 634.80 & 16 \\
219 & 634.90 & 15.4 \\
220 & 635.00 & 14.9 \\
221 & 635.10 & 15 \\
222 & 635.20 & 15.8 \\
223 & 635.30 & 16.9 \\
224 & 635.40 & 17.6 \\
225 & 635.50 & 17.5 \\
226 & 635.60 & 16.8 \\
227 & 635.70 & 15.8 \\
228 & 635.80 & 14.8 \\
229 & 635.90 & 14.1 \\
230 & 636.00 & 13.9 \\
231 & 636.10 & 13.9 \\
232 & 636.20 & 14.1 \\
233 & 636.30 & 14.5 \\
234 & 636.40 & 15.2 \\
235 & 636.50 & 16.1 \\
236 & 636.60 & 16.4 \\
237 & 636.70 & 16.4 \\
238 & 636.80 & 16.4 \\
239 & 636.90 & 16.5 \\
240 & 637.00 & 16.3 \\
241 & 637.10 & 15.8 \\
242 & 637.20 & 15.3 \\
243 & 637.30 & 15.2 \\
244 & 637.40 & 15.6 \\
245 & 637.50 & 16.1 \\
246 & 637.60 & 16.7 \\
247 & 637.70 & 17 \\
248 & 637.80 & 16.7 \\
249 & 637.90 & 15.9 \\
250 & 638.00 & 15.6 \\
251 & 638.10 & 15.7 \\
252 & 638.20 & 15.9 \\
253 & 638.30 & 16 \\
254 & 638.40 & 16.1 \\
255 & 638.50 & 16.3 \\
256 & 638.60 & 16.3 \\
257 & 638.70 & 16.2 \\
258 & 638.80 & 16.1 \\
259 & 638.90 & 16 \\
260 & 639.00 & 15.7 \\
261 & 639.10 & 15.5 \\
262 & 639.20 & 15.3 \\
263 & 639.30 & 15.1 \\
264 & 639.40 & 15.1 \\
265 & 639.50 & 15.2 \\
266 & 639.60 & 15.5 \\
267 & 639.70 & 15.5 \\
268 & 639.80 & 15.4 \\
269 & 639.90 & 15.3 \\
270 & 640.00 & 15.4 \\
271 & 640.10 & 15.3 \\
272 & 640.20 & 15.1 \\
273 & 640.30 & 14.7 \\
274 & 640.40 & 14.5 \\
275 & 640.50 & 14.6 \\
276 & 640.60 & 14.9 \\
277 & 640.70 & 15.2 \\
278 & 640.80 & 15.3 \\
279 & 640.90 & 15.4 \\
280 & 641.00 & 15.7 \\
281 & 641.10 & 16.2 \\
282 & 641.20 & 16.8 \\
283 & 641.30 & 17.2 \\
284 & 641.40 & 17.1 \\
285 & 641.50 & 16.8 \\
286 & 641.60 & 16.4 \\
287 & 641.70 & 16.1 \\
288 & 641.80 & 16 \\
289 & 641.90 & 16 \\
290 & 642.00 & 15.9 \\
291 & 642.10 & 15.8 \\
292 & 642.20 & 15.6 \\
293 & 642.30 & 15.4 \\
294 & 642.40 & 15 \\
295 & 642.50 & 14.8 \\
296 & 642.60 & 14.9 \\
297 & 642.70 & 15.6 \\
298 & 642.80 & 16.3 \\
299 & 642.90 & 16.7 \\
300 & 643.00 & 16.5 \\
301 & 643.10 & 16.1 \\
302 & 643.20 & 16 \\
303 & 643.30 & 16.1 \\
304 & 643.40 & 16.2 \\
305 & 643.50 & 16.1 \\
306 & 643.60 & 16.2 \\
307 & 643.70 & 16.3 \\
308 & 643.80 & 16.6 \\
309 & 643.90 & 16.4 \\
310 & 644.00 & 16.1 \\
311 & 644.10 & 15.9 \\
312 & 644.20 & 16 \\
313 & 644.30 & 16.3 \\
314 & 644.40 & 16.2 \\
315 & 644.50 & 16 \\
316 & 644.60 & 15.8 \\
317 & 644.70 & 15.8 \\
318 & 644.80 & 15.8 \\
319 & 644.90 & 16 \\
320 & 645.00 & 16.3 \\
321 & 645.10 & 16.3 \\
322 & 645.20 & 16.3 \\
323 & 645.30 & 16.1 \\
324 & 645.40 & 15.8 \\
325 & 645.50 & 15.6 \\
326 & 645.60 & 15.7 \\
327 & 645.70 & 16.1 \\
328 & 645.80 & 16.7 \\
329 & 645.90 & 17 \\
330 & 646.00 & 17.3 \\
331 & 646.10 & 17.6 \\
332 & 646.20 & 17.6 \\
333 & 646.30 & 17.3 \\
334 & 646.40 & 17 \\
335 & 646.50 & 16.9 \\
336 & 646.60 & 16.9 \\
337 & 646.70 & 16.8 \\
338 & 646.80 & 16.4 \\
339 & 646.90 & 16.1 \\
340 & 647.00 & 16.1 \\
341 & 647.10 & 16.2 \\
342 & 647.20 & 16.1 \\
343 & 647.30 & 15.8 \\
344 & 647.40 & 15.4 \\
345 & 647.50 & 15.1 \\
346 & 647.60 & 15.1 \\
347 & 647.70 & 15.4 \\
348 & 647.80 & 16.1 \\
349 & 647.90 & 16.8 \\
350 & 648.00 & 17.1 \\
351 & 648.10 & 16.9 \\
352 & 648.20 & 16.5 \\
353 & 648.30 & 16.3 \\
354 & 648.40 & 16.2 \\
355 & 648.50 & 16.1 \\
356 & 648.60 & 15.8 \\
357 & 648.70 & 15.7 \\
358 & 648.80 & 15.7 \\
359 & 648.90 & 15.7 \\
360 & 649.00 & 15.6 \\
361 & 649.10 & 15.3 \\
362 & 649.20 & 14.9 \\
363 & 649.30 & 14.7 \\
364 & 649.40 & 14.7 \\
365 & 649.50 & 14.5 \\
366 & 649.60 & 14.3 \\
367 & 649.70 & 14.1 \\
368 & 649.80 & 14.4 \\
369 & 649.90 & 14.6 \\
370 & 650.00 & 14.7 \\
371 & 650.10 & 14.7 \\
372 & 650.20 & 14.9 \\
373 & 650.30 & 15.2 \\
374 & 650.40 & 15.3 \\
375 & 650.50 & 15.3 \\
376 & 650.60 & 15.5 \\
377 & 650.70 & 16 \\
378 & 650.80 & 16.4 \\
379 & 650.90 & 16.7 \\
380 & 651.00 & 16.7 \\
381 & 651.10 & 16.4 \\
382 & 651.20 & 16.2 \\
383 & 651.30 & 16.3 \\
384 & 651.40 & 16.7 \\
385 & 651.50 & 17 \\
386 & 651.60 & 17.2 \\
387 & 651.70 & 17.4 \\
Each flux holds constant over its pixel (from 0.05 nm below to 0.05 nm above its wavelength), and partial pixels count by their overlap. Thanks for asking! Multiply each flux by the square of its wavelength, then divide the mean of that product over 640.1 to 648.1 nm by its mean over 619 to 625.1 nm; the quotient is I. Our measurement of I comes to 1.12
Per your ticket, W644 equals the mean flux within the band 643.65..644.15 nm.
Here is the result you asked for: 16.3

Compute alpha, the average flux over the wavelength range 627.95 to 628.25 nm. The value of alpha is 16.3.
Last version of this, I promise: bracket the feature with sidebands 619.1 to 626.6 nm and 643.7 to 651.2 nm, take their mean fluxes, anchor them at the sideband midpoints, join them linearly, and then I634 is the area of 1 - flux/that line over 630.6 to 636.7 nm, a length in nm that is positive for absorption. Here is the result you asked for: -0.17 nm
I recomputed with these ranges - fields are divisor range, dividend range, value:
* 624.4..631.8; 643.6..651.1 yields 1.10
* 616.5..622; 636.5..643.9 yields 1.10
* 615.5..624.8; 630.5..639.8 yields 1.09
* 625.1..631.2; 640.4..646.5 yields 1.10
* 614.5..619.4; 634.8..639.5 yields 1.09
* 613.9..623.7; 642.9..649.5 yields 1.13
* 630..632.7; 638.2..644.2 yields 1.04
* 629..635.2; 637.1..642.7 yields 1.01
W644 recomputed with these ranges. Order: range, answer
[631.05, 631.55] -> 16.2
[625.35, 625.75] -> 13.6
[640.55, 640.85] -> 15.1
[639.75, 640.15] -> 15.3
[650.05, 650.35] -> 14.9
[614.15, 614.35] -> 17.3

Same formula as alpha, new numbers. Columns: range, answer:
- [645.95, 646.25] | 17.5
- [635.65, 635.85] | 15.3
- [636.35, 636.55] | 15.6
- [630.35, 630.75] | 14.8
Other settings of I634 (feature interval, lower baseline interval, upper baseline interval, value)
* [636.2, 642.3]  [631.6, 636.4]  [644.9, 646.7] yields 0.18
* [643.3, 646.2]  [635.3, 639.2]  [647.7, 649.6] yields -0.08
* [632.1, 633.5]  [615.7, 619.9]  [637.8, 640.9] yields -0.06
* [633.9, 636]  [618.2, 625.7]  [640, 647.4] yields -0.06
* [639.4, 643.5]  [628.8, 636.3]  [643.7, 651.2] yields 0.05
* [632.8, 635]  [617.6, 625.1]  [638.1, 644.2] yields -0.11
